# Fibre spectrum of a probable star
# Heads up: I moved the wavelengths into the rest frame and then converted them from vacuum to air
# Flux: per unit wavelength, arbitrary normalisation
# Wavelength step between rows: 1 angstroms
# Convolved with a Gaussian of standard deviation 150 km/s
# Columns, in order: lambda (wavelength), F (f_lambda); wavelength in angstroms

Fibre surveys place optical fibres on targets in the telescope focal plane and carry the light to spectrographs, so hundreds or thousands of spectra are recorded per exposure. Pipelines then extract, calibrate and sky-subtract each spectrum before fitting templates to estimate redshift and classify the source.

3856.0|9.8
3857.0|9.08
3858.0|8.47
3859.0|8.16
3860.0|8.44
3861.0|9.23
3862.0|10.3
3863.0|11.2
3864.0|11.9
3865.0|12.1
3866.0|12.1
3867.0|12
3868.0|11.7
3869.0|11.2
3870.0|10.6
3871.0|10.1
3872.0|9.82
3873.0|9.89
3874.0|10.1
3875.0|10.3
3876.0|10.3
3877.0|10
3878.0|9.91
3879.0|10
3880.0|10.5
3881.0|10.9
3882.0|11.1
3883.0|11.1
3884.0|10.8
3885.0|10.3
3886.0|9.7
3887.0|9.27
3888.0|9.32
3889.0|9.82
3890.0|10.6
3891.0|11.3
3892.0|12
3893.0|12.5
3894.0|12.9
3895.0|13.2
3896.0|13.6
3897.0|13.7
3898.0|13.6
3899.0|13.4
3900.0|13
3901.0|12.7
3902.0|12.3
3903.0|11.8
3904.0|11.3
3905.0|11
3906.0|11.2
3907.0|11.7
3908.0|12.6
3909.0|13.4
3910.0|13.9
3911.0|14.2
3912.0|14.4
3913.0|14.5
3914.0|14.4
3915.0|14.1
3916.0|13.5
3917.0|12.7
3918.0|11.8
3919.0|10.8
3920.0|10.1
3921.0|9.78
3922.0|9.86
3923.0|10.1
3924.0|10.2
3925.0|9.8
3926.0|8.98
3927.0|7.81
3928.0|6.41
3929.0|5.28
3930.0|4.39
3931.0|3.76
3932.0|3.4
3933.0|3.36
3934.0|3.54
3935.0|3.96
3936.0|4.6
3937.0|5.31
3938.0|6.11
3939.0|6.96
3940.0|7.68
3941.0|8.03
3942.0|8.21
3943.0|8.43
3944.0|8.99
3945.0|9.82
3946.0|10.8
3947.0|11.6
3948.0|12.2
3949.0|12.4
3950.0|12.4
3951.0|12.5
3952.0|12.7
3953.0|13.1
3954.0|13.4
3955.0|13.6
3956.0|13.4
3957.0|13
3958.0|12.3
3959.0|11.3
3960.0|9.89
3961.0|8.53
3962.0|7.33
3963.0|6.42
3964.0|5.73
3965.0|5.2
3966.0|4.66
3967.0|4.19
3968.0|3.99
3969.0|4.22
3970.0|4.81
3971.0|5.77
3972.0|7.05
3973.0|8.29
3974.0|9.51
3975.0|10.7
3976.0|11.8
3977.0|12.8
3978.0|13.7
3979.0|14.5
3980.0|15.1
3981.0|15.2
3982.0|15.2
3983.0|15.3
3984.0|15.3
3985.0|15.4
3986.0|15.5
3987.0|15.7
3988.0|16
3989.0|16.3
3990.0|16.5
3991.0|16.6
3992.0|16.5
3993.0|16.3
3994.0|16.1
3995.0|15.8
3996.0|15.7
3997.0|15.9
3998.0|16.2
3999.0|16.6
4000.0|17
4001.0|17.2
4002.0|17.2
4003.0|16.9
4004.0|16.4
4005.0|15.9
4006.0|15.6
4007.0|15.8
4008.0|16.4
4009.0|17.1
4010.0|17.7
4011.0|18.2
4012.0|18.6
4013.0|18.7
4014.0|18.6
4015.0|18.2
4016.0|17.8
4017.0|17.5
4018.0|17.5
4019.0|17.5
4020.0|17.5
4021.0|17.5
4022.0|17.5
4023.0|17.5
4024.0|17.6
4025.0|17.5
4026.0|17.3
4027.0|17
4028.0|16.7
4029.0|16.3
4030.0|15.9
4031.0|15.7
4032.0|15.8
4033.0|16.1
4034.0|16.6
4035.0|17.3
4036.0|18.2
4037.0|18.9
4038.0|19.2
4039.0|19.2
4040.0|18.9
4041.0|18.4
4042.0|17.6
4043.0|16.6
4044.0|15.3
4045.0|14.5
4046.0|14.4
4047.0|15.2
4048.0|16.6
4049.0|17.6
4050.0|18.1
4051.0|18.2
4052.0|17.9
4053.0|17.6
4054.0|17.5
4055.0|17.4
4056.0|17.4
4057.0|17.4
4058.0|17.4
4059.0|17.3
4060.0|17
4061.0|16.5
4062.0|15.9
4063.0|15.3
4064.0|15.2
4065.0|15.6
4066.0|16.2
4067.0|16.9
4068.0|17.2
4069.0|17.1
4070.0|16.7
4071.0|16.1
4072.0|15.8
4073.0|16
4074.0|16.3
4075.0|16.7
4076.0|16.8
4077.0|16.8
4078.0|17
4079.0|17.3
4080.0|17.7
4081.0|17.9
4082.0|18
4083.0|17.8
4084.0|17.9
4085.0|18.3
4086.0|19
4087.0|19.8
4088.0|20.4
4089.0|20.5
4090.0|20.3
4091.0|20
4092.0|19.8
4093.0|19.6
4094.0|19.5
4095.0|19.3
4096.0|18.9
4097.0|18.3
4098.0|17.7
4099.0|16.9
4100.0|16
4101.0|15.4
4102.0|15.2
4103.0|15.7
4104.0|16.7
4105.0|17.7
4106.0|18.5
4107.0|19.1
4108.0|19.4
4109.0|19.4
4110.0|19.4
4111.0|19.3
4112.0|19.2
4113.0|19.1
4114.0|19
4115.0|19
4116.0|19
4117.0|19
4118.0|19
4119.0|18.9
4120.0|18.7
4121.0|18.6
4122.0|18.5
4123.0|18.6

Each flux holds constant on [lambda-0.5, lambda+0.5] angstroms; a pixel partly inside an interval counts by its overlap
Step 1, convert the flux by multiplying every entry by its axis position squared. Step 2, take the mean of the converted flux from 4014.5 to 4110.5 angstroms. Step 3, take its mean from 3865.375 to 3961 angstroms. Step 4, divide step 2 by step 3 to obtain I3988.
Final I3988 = 1.8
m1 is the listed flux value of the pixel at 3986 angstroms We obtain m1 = 15.5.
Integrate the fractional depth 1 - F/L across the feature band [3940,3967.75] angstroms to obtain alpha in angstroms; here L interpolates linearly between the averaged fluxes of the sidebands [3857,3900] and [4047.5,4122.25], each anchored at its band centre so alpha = 7.2 angstroms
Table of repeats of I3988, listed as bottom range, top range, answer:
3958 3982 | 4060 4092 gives 2.05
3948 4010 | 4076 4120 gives 1.52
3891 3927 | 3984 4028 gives 1.46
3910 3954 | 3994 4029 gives 1.88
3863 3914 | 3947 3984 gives 0.93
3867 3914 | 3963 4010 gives 1.20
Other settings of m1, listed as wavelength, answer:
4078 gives 17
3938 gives 6.11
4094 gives 19.5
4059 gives 17.3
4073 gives 16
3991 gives 16.6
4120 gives 18.7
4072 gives 15.8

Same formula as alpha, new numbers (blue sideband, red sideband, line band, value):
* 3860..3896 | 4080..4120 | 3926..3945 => 10.0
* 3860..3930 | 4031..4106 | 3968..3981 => 3.9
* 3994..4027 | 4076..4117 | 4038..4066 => 1.3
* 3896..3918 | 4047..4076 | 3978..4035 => -4.2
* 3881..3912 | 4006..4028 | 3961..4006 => 9.6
